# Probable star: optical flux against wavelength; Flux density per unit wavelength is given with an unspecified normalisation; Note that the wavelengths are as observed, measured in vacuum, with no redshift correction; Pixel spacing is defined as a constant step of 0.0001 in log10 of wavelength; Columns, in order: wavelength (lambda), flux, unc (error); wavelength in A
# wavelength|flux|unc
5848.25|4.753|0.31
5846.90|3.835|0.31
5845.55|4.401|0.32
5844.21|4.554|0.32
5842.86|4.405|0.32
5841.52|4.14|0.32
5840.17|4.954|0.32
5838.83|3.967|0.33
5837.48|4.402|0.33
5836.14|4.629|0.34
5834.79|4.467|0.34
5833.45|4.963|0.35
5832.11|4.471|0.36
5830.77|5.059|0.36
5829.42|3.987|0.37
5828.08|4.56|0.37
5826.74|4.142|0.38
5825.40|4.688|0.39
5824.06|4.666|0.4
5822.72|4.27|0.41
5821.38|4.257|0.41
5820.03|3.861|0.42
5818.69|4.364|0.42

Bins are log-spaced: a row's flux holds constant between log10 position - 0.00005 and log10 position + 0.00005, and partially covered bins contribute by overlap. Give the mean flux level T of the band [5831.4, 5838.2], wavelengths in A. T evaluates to 4.59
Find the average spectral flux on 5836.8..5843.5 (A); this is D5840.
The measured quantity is 4.38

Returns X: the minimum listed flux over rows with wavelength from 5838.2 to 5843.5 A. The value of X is 3.967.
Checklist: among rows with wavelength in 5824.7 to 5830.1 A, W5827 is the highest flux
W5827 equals 4.688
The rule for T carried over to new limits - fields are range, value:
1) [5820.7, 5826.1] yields 4.46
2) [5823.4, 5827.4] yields 4.5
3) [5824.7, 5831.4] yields 4.48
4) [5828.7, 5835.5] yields 4.59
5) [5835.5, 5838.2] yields 4.5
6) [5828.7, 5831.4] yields 4.51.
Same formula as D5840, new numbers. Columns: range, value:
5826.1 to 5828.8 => 4.35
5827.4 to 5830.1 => 4.27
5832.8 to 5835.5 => 4.71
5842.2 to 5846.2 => 4.46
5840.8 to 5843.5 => 4.28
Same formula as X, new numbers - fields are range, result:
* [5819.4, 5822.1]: 3.861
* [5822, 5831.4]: 3.987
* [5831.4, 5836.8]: 4.467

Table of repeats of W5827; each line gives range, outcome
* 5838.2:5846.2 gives 4.954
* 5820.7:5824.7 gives 4.666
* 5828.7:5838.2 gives 5.059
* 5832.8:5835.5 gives 4.963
